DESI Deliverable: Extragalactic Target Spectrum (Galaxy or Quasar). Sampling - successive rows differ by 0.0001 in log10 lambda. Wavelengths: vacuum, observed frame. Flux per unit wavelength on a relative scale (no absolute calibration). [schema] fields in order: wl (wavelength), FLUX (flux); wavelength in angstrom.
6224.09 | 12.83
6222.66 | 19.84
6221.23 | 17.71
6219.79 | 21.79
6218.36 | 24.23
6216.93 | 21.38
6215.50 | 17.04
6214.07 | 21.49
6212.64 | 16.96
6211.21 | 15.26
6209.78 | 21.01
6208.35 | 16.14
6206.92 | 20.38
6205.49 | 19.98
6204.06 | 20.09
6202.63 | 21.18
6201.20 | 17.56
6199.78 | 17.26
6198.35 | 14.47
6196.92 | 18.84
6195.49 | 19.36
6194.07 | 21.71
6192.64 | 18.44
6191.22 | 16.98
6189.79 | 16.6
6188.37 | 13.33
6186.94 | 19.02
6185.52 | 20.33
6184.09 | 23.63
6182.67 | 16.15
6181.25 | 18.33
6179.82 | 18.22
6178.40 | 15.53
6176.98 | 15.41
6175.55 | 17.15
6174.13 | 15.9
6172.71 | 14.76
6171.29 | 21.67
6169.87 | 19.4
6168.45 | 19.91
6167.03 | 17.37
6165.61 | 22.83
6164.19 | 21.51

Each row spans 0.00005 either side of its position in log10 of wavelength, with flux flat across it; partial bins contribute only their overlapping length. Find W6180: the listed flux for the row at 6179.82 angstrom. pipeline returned 18.22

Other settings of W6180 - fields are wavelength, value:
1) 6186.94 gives 19.02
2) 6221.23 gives 17.71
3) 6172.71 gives 14.76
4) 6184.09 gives 23.63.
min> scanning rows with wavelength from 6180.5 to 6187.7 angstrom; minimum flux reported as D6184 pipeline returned 16.15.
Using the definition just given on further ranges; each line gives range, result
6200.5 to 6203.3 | 17.56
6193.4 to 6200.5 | 14.47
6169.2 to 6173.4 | 14.76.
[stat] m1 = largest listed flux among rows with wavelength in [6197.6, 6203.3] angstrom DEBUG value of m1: 21.18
